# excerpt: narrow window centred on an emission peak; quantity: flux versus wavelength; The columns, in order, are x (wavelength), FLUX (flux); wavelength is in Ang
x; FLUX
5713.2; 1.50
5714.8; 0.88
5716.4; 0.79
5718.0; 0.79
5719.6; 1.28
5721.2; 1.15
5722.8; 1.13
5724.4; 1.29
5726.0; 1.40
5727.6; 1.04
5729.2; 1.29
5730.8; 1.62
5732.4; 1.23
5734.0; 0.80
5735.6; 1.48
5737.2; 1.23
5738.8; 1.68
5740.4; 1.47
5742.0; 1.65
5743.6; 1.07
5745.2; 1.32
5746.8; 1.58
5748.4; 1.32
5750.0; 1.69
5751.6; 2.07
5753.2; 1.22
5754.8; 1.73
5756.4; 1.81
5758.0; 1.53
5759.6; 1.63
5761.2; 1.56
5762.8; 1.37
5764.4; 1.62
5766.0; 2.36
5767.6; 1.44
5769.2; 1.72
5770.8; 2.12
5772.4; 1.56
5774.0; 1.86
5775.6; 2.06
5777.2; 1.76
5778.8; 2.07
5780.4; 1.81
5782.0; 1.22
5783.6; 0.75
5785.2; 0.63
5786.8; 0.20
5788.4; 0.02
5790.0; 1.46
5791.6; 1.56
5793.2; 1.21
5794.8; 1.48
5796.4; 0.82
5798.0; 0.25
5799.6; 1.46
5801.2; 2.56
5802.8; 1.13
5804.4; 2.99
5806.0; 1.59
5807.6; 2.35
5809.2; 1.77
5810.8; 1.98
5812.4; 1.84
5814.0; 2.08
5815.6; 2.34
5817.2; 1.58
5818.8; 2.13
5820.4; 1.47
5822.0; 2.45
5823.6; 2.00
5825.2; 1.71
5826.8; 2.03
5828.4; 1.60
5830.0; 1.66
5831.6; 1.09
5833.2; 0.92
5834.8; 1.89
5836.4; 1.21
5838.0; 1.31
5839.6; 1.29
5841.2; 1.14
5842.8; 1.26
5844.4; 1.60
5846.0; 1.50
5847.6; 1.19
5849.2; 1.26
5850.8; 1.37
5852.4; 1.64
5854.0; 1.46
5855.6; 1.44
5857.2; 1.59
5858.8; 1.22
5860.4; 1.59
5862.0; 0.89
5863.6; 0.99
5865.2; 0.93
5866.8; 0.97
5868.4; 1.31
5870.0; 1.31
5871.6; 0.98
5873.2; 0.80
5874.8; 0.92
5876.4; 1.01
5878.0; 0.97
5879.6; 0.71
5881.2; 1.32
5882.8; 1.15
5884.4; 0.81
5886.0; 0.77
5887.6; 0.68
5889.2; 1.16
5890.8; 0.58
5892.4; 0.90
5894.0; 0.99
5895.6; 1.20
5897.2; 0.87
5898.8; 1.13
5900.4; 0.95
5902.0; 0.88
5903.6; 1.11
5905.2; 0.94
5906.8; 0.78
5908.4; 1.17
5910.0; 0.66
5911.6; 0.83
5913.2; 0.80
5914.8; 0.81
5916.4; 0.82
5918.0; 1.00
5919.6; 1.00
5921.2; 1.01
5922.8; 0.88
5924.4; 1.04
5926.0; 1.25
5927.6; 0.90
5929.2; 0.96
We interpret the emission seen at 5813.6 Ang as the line C IV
